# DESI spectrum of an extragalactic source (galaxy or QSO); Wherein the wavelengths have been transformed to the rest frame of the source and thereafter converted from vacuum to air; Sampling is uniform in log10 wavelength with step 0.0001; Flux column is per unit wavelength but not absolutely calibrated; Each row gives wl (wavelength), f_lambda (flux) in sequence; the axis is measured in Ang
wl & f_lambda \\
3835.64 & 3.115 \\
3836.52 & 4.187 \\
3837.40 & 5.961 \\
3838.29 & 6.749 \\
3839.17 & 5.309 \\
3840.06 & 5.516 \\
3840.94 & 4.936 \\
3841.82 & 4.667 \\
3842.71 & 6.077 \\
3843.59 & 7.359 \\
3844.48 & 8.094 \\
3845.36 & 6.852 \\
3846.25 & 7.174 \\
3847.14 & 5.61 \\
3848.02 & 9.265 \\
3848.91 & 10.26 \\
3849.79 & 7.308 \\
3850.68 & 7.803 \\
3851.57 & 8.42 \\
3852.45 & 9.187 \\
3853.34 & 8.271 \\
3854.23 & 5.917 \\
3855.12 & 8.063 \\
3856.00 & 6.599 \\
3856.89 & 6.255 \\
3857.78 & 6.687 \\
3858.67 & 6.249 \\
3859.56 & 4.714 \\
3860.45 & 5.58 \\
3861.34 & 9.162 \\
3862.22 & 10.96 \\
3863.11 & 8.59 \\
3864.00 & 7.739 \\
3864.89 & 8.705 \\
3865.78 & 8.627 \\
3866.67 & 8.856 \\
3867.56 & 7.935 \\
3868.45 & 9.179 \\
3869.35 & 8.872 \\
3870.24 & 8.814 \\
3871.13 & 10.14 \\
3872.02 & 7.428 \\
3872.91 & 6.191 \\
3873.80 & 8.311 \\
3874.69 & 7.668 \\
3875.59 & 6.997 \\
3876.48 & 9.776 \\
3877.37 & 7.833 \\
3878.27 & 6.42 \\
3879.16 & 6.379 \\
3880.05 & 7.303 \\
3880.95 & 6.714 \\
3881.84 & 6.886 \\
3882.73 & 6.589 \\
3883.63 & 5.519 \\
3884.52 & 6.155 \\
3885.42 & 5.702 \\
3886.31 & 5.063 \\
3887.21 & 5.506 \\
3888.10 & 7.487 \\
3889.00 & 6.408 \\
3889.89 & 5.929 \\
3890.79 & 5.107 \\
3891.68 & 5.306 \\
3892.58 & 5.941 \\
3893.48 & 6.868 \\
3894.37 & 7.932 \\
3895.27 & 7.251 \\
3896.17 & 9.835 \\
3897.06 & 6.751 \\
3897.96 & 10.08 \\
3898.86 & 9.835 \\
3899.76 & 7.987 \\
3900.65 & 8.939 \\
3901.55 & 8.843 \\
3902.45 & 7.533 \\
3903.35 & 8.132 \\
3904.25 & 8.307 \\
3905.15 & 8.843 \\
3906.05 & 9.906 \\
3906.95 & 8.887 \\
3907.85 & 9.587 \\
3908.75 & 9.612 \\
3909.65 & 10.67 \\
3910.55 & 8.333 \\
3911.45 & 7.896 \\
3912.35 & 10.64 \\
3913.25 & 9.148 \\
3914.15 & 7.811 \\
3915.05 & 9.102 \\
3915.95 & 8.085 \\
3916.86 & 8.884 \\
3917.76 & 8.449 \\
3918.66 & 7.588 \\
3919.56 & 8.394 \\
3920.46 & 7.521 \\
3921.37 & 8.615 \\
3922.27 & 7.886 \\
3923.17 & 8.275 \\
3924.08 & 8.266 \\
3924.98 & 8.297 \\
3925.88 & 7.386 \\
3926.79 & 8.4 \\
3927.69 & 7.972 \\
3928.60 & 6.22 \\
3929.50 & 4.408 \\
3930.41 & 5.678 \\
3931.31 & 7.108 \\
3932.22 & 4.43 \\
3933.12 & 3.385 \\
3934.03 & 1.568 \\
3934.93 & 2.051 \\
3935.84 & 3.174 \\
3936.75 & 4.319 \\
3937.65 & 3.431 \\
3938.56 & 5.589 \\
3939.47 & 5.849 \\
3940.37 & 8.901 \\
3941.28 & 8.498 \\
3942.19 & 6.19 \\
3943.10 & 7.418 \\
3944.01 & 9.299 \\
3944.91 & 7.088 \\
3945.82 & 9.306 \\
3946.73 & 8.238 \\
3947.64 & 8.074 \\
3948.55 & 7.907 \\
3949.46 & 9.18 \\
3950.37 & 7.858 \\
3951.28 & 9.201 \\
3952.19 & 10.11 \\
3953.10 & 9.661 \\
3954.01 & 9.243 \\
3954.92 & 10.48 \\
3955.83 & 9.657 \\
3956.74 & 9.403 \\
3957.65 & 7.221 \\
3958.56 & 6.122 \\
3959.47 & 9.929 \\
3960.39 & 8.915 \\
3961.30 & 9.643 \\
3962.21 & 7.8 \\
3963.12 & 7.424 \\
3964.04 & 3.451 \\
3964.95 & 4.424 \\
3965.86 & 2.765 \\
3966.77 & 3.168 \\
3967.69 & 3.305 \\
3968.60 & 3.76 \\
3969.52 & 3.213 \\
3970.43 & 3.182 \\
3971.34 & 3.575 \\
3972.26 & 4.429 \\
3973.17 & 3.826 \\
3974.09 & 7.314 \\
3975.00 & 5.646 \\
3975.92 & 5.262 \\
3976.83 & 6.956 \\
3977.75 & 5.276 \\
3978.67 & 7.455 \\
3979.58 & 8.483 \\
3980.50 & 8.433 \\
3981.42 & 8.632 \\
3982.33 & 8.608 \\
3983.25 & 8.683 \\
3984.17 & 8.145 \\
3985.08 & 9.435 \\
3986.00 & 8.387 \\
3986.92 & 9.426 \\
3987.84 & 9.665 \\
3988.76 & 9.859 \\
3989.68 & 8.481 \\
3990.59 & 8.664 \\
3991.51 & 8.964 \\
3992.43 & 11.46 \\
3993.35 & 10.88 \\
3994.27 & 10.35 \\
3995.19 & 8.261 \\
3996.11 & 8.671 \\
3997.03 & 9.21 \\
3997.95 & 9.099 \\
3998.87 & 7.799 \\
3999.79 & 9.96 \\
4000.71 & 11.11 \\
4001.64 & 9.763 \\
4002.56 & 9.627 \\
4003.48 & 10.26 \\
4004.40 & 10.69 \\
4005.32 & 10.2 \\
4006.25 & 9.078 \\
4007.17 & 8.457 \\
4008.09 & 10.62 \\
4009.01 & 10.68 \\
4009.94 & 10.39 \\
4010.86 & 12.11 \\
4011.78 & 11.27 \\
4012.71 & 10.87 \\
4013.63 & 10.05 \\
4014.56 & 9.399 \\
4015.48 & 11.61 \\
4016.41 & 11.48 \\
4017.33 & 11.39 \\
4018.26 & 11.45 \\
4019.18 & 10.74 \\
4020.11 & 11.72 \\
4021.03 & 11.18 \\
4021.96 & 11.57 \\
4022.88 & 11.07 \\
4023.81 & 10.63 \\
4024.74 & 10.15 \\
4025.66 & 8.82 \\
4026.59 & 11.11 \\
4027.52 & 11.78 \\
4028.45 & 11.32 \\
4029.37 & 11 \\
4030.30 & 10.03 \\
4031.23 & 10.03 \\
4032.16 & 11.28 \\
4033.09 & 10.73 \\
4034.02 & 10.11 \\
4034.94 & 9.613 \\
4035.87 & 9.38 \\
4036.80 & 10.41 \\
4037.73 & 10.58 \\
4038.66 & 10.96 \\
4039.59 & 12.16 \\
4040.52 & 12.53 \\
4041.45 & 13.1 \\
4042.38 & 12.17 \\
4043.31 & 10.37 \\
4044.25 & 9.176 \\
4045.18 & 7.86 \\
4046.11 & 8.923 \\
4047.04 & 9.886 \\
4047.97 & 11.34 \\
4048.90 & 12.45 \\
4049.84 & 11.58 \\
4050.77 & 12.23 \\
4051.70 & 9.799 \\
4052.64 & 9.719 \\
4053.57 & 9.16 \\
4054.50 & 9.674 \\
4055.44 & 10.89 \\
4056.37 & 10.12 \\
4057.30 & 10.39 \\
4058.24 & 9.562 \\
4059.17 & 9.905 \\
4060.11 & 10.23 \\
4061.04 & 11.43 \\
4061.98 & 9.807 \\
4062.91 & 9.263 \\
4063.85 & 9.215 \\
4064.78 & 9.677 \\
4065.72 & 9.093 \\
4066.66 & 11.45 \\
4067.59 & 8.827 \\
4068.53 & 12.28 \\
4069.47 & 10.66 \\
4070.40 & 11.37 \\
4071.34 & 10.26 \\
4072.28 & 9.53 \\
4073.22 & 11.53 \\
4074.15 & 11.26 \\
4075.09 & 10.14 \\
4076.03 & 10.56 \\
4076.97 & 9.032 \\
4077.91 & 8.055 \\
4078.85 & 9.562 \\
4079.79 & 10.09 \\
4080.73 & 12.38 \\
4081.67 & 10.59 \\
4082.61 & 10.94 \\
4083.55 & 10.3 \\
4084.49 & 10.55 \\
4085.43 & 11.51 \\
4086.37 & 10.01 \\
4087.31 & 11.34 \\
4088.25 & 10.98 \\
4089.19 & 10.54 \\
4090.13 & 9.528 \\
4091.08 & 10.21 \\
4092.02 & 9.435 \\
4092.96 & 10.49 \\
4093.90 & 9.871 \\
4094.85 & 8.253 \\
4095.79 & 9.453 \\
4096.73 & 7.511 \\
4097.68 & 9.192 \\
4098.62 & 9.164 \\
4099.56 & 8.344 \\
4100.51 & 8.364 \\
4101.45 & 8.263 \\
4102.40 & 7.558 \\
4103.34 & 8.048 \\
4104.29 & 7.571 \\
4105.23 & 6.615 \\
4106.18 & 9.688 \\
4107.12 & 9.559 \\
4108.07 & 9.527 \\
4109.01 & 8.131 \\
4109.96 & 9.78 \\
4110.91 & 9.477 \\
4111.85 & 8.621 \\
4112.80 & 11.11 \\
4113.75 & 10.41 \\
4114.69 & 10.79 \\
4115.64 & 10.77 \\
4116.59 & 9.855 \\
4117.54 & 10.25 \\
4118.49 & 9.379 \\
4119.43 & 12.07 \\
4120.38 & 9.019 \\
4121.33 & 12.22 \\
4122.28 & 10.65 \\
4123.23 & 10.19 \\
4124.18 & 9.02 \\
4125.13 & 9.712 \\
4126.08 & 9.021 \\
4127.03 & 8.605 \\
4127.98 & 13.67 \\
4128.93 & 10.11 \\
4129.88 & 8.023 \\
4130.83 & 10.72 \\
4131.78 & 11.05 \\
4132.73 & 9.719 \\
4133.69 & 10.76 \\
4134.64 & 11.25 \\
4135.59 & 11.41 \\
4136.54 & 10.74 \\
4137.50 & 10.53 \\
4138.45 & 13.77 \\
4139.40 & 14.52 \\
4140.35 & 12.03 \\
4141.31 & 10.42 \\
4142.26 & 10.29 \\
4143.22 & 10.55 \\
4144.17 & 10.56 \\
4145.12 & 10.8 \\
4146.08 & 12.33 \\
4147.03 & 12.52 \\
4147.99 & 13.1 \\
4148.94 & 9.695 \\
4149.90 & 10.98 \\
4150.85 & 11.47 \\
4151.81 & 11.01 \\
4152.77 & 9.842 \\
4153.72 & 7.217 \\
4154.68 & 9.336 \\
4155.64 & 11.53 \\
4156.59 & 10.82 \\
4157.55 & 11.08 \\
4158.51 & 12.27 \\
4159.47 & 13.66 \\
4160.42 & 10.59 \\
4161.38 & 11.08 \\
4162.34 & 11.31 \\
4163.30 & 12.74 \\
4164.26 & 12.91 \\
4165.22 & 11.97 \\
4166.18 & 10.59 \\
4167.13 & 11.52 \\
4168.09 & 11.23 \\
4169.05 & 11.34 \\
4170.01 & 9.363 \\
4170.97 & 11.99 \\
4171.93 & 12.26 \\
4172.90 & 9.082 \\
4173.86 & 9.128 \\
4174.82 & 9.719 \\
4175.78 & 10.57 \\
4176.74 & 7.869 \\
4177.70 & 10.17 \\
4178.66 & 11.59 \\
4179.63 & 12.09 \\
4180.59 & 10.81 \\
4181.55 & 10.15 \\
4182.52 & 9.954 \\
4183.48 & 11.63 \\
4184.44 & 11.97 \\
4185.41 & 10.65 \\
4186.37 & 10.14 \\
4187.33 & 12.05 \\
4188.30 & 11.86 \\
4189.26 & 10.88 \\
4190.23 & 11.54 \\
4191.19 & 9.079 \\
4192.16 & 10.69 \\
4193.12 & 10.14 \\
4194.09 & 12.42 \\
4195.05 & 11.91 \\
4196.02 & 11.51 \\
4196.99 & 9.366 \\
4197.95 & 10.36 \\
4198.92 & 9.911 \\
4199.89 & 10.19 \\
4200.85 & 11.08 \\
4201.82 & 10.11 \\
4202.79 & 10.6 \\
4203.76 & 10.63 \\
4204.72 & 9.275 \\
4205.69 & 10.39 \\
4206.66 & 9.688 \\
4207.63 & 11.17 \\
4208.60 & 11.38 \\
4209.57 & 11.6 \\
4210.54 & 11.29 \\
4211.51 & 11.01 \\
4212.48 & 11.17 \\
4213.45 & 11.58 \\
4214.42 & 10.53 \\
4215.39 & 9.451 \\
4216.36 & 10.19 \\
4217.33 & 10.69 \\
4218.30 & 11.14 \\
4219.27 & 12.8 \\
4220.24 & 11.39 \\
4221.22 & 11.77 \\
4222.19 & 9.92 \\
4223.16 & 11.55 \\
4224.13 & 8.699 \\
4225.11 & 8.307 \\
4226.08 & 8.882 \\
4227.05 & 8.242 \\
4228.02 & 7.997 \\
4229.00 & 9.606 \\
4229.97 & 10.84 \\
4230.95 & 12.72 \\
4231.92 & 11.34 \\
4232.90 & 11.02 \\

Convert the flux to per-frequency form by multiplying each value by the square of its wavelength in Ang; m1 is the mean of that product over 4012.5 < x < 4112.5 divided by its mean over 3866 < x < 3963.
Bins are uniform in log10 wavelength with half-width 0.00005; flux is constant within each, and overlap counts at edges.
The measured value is 1.43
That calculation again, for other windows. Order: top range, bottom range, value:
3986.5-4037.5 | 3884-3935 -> 1.44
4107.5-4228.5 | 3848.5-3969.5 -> 1.63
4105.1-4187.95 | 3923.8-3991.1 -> 1.70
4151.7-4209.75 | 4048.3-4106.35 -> 1.14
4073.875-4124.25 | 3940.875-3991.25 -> 1.41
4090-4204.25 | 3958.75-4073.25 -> 1.19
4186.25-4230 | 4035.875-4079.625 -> 1.09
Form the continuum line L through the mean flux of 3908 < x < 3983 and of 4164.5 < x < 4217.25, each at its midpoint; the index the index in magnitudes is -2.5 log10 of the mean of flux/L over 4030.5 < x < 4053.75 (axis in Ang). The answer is -0.24 mag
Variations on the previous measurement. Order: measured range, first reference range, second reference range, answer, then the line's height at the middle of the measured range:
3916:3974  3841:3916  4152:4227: 0.23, 8.36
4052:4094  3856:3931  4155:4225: -0.07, 9.65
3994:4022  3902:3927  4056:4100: -0.09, 9.44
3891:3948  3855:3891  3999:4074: 0.09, 8.22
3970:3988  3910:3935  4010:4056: 0.28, 9.06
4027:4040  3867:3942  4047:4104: -0.14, 9.38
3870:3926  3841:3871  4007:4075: 0.07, 8.34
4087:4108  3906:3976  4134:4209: 0.07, 9.71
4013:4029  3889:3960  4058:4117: -0.22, 8.94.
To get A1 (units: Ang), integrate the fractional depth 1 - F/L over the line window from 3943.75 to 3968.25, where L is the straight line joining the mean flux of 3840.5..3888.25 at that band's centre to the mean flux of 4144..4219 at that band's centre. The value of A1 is 2.0 Ang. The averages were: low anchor 7.39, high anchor 10.9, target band 7.71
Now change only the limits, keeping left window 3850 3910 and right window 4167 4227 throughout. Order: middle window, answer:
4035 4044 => -1.95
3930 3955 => 4.34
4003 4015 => -1.92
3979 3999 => -0.86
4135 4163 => -2.85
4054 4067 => -0.92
